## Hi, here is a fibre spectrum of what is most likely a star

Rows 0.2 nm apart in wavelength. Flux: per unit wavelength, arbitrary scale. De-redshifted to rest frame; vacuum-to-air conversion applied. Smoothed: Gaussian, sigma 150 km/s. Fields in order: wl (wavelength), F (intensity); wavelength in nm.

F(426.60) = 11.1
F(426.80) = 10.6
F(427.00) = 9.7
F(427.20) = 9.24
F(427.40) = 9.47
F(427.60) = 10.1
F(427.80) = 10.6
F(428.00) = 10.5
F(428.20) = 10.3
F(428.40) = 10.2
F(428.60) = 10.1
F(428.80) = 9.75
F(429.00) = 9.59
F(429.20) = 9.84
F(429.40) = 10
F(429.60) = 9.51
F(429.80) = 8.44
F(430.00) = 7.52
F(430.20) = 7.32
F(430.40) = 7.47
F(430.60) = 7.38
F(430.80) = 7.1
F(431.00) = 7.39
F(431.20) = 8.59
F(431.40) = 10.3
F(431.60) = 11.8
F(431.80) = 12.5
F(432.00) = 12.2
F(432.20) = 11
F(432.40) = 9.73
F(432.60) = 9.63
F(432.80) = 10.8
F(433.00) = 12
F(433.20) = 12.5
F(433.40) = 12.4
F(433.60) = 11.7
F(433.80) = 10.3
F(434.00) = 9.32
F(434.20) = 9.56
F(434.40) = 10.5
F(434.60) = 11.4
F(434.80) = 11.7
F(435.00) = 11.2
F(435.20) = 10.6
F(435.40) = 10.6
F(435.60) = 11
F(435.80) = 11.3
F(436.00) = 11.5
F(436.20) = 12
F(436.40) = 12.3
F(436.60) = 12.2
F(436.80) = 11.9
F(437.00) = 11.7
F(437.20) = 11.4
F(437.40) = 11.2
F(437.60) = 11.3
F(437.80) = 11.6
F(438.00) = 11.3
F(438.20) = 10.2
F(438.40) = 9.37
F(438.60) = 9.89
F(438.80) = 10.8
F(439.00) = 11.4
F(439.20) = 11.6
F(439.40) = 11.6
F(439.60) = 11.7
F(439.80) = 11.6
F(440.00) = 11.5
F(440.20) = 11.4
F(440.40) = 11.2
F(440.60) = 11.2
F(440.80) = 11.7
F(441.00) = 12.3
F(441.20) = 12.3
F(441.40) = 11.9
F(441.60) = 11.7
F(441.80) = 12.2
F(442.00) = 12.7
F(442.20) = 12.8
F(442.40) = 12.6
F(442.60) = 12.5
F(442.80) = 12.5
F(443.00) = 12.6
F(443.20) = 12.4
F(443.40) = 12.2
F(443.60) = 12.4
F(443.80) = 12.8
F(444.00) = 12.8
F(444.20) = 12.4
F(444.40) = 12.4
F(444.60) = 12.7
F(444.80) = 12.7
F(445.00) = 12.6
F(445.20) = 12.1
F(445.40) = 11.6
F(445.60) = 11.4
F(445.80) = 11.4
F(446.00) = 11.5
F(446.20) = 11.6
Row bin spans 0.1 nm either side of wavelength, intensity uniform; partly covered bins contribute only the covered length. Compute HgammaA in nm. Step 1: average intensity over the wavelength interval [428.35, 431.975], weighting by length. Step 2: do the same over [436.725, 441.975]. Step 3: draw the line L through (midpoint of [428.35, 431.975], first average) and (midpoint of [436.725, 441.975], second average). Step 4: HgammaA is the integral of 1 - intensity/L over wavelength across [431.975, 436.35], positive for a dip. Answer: -0.38 nm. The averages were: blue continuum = 9.2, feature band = 11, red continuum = 11.4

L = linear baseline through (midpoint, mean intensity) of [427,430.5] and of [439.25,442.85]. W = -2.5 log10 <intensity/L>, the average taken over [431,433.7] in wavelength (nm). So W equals -0.088 mag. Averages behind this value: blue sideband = 9.42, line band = 11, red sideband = 12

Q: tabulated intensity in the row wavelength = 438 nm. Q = 11.3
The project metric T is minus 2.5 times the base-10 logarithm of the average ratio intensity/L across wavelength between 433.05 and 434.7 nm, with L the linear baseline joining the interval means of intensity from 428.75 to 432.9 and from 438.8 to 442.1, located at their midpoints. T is -0.09 mag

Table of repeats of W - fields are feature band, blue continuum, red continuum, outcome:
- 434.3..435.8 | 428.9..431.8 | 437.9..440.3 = -0.10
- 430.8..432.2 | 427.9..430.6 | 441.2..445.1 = -0.06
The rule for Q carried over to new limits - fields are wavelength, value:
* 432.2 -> 11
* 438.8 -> 10.8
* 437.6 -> 11.3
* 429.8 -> 8.44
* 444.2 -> 12.4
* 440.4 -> 11.2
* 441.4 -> 11.9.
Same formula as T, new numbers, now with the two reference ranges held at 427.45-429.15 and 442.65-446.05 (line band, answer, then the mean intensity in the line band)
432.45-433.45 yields -0.058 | 11.3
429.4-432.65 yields 0.136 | 9.26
